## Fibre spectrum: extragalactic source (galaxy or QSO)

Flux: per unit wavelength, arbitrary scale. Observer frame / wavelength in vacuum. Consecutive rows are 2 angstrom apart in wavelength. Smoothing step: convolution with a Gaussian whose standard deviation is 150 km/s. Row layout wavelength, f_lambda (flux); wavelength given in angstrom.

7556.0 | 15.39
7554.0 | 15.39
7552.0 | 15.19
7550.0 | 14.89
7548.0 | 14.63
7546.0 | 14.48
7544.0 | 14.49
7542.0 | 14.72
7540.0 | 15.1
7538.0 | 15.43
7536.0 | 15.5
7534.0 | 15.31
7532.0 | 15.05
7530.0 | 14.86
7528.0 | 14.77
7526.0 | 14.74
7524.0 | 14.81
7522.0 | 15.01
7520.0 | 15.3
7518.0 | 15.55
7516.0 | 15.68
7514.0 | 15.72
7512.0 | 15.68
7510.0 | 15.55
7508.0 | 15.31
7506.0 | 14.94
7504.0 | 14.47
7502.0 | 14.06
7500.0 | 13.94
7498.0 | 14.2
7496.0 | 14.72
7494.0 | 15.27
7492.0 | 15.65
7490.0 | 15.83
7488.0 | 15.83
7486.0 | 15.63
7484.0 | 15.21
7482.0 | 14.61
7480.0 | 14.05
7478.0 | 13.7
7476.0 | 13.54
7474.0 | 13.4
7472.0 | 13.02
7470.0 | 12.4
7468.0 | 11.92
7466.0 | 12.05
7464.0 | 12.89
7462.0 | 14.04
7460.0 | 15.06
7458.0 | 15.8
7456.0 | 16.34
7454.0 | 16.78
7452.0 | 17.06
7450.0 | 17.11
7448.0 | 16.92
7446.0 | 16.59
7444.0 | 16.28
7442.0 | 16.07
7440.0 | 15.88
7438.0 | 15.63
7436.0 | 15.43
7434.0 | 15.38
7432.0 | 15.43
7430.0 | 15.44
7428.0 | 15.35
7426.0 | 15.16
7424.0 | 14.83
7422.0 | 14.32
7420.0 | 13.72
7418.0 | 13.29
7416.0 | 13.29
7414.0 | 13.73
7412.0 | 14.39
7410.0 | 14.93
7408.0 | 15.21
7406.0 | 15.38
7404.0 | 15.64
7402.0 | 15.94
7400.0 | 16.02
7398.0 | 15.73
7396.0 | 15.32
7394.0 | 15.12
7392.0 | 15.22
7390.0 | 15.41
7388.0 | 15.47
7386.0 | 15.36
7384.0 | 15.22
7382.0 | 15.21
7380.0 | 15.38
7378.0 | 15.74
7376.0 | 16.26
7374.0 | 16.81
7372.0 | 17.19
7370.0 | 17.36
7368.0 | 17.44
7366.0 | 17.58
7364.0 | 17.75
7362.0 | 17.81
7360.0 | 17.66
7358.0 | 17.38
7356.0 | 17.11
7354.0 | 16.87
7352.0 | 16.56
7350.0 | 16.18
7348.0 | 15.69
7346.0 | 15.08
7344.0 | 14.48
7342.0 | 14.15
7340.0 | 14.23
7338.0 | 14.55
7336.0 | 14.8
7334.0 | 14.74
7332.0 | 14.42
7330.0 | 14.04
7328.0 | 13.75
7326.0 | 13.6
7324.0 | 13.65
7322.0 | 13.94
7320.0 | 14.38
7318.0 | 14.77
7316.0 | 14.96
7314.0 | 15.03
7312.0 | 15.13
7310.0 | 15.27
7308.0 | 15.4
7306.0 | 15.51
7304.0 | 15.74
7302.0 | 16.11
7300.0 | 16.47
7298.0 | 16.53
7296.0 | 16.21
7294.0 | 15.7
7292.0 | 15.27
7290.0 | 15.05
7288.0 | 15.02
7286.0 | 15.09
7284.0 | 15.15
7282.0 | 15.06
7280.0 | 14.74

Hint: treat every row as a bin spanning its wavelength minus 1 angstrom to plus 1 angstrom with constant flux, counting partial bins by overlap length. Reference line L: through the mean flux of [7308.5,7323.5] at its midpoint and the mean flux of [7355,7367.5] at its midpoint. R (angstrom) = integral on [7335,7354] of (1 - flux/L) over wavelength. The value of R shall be 1.6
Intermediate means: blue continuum 14.8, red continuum 17.5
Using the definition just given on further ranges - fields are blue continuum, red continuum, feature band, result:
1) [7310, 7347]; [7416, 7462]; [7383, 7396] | -0.21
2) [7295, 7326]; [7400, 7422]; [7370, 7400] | -1.98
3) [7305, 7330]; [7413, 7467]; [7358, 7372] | -2.58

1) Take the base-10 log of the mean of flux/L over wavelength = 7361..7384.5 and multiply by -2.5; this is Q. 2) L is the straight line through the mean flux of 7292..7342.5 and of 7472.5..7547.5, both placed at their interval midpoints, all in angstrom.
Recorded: -0.12 mag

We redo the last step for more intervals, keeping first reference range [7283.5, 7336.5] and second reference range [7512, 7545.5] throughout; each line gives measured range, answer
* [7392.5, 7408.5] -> -0.034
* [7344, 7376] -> -0.123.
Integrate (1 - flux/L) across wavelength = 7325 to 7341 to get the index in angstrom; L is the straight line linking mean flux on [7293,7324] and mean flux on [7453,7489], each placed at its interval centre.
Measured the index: 1.0 angstrom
